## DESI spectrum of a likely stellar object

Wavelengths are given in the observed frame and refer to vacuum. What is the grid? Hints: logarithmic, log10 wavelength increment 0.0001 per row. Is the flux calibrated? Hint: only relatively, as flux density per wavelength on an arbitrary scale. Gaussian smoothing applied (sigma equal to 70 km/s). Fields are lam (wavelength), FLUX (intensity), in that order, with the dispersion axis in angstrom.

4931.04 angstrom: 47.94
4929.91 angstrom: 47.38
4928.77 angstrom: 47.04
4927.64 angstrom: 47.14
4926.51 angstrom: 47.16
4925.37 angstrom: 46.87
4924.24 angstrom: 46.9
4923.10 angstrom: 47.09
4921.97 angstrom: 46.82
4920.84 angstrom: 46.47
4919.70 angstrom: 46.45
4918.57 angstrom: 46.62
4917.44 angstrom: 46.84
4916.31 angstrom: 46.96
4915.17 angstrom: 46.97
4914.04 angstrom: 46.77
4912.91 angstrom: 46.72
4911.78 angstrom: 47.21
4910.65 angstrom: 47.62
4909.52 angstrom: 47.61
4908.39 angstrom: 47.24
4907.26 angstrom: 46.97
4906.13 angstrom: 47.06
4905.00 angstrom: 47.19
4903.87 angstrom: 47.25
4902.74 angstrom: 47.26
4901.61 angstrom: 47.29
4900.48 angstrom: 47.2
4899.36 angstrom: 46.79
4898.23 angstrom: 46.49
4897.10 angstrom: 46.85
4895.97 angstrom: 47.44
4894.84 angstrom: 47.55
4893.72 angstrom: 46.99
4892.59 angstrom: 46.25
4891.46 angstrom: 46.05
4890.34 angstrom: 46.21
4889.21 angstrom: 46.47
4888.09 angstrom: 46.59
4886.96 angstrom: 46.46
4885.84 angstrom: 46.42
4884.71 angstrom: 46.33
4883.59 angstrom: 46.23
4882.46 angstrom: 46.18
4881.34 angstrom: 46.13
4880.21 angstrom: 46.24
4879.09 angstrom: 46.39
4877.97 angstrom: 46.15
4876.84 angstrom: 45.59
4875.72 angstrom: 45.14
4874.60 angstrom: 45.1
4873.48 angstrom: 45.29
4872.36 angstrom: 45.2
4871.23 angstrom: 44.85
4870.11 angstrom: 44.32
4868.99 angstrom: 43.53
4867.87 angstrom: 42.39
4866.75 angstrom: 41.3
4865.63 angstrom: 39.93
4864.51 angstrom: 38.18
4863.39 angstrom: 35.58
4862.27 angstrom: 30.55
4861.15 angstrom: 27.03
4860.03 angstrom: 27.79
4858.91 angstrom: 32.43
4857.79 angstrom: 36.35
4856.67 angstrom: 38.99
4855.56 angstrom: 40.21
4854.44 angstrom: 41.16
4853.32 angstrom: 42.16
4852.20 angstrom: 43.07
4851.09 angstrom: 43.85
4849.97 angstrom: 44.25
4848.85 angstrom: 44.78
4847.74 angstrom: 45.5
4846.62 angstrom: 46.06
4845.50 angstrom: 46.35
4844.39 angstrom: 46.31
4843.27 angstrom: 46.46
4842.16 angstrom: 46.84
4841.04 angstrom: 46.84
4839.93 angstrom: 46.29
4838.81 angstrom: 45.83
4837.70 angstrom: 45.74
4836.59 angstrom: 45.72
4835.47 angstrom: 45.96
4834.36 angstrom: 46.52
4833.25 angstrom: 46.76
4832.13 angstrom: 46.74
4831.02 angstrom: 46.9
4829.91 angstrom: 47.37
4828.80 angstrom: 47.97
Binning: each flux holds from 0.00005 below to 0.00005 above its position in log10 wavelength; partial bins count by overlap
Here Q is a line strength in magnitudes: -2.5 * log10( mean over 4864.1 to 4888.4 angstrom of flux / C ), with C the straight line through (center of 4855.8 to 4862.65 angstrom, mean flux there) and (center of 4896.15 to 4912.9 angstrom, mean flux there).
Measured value -0.176 mag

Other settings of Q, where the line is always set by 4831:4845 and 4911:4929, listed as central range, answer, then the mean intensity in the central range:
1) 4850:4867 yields 0.24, 37.4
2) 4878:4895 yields 0.01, 46.4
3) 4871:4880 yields 0.03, 45.5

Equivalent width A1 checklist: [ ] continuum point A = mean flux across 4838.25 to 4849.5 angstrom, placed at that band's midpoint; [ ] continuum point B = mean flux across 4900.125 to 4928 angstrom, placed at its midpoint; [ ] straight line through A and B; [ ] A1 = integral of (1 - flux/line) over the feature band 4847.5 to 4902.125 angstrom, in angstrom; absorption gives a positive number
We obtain 3.9 angstrom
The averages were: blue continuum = 46.1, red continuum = 47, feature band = 43.2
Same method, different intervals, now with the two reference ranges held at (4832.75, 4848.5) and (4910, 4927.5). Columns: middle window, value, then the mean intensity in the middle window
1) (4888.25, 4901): 0.0 angstrom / 46.8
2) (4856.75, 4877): 3.1 angstrom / 39.4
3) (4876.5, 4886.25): 0.1 angstrom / 46.2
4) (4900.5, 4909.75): -0.1 angstrom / 47.2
